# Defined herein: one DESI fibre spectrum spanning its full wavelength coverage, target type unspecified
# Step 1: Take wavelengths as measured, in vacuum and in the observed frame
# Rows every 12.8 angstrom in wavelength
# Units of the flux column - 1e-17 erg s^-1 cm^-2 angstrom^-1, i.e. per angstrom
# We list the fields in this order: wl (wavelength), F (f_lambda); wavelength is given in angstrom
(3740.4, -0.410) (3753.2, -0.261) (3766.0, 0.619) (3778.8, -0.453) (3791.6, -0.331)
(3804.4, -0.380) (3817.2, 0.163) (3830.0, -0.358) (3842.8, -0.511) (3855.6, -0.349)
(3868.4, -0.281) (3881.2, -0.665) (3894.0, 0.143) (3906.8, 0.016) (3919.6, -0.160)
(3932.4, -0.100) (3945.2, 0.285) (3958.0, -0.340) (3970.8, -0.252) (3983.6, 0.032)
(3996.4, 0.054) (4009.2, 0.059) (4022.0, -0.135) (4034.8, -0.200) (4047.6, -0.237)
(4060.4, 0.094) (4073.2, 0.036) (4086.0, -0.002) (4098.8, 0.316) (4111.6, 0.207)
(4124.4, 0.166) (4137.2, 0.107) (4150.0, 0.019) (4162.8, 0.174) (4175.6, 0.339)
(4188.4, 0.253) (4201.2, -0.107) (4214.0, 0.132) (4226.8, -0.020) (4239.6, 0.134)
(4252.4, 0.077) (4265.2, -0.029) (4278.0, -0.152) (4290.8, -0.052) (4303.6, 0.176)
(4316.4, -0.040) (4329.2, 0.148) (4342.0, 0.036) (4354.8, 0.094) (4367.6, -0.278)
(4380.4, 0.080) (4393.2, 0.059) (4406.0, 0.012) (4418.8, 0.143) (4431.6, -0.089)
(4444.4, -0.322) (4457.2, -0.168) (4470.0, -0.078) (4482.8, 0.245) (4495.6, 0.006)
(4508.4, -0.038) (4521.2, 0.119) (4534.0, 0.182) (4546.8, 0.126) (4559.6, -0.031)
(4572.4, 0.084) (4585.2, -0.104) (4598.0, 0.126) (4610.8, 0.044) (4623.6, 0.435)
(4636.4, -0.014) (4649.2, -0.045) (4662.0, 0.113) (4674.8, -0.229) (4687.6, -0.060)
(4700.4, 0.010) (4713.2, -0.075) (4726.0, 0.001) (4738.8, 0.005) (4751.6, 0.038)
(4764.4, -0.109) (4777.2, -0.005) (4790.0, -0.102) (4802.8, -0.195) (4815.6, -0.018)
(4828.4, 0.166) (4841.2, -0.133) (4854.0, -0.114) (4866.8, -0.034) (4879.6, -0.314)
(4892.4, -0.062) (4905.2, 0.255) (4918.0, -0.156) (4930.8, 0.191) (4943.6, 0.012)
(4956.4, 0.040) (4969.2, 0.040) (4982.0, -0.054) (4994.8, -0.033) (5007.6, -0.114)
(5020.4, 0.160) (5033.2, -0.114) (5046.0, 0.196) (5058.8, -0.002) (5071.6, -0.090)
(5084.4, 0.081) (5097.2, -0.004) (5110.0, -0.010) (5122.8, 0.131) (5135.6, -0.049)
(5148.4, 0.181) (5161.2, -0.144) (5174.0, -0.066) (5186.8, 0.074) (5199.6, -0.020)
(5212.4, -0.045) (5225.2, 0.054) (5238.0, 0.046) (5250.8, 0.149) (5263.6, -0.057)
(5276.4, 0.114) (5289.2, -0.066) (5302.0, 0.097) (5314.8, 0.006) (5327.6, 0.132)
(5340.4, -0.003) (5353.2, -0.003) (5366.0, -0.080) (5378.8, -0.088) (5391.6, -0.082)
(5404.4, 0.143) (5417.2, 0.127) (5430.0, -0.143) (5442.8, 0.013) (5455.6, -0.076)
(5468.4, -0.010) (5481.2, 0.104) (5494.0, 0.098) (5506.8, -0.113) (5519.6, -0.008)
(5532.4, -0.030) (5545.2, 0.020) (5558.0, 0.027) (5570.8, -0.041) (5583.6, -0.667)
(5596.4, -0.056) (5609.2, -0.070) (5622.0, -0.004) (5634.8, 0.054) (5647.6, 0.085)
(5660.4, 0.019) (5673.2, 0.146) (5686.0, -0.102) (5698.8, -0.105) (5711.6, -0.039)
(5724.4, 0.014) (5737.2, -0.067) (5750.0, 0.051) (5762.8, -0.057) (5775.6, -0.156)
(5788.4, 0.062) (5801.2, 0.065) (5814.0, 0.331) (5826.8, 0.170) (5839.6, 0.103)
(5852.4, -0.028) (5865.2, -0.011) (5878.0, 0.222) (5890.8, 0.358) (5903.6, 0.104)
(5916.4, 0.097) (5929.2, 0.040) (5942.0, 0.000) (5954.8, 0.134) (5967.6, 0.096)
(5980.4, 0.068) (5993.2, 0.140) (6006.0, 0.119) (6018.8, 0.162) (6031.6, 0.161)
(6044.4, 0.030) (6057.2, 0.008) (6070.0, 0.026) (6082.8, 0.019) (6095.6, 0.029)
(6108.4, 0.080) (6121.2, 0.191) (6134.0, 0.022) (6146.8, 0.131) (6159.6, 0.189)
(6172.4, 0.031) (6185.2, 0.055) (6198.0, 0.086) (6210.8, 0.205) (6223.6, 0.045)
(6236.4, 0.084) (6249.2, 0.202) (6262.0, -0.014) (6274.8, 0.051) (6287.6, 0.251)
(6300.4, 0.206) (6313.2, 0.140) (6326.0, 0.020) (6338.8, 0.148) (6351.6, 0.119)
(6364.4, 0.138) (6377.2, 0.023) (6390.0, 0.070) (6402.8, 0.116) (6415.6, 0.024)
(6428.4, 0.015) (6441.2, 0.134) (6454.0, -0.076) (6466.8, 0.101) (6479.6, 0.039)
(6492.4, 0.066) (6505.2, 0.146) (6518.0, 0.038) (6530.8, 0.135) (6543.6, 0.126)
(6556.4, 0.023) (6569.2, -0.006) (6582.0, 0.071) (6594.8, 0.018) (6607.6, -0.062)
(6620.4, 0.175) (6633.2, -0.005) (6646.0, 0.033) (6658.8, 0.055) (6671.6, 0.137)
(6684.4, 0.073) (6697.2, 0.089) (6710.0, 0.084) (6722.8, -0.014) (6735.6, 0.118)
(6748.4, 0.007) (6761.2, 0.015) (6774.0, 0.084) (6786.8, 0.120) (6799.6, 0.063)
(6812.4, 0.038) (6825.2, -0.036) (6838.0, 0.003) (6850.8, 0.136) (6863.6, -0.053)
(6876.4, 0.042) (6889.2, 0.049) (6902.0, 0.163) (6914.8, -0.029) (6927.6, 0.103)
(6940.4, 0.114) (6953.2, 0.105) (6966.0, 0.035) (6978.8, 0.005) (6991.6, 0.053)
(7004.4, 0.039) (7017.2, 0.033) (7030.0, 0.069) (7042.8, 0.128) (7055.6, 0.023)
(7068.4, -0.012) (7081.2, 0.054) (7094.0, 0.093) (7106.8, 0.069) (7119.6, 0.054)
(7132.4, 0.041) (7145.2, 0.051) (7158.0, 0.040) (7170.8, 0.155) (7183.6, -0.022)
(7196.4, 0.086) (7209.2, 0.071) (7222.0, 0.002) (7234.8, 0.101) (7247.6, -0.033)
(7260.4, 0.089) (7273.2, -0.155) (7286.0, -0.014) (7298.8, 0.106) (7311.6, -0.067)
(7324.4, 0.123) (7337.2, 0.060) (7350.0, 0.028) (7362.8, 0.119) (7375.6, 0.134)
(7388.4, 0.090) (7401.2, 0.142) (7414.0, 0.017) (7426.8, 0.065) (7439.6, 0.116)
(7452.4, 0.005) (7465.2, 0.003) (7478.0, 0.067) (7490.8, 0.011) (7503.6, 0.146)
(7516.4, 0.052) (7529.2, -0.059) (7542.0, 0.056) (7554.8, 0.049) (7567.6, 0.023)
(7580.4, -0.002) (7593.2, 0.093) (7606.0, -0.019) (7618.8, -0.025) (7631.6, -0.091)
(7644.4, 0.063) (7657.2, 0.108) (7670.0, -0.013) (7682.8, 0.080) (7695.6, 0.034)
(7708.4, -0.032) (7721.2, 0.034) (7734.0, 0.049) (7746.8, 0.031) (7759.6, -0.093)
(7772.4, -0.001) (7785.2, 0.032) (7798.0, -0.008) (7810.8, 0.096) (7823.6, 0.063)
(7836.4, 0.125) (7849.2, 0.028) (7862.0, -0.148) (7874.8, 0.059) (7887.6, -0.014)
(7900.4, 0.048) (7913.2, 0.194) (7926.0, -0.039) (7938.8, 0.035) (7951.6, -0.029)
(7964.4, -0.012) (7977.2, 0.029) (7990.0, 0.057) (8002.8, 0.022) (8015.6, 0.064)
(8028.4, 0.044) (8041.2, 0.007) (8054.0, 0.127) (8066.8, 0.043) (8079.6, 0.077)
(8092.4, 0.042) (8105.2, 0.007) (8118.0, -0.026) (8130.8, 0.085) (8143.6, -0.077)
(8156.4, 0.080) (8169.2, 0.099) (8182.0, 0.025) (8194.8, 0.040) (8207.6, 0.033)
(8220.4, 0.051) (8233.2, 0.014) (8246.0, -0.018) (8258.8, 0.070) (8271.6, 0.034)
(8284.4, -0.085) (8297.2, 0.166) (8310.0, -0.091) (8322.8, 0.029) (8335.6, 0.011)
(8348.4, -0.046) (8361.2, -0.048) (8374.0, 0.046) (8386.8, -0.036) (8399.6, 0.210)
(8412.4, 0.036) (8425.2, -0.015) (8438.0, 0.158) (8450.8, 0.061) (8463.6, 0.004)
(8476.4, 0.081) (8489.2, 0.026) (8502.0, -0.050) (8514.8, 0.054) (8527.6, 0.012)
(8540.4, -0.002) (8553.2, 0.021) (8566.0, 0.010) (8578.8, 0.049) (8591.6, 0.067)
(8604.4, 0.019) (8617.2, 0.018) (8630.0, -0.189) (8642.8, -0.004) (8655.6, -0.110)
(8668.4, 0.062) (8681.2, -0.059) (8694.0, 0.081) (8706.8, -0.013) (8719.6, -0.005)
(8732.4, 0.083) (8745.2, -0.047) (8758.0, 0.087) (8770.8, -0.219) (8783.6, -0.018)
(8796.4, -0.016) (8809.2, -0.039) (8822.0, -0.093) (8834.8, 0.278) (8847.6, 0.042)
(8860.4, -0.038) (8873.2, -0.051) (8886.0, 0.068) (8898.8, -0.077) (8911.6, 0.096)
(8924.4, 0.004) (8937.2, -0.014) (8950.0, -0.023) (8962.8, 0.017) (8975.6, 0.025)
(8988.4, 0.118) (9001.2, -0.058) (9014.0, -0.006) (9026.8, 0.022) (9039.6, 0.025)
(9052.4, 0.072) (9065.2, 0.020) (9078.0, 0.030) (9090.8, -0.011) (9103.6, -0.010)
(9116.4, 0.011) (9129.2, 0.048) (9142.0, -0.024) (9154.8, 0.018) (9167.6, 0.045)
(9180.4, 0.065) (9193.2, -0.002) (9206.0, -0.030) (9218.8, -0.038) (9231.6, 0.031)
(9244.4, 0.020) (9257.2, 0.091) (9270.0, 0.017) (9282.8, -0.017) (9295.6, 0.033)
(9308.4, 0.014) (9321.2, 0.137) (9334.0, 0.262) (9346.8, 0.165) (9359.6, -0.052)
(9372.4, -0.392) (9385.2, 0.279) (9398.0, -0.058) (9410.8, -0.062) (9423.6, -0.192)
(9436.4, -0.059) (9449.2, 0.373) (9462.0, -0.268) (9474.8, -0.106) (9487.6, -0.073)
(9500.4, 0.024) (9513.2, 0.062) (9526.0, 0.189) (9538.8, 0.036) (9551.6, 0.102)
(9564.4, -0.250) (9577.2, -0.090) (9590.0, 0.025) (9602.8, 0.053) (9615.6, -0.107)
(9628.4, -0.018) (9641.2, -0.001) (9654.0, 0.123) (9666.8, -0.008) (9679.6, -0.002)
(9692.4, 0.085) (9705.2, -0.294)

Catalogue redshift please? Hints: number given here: 0.53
